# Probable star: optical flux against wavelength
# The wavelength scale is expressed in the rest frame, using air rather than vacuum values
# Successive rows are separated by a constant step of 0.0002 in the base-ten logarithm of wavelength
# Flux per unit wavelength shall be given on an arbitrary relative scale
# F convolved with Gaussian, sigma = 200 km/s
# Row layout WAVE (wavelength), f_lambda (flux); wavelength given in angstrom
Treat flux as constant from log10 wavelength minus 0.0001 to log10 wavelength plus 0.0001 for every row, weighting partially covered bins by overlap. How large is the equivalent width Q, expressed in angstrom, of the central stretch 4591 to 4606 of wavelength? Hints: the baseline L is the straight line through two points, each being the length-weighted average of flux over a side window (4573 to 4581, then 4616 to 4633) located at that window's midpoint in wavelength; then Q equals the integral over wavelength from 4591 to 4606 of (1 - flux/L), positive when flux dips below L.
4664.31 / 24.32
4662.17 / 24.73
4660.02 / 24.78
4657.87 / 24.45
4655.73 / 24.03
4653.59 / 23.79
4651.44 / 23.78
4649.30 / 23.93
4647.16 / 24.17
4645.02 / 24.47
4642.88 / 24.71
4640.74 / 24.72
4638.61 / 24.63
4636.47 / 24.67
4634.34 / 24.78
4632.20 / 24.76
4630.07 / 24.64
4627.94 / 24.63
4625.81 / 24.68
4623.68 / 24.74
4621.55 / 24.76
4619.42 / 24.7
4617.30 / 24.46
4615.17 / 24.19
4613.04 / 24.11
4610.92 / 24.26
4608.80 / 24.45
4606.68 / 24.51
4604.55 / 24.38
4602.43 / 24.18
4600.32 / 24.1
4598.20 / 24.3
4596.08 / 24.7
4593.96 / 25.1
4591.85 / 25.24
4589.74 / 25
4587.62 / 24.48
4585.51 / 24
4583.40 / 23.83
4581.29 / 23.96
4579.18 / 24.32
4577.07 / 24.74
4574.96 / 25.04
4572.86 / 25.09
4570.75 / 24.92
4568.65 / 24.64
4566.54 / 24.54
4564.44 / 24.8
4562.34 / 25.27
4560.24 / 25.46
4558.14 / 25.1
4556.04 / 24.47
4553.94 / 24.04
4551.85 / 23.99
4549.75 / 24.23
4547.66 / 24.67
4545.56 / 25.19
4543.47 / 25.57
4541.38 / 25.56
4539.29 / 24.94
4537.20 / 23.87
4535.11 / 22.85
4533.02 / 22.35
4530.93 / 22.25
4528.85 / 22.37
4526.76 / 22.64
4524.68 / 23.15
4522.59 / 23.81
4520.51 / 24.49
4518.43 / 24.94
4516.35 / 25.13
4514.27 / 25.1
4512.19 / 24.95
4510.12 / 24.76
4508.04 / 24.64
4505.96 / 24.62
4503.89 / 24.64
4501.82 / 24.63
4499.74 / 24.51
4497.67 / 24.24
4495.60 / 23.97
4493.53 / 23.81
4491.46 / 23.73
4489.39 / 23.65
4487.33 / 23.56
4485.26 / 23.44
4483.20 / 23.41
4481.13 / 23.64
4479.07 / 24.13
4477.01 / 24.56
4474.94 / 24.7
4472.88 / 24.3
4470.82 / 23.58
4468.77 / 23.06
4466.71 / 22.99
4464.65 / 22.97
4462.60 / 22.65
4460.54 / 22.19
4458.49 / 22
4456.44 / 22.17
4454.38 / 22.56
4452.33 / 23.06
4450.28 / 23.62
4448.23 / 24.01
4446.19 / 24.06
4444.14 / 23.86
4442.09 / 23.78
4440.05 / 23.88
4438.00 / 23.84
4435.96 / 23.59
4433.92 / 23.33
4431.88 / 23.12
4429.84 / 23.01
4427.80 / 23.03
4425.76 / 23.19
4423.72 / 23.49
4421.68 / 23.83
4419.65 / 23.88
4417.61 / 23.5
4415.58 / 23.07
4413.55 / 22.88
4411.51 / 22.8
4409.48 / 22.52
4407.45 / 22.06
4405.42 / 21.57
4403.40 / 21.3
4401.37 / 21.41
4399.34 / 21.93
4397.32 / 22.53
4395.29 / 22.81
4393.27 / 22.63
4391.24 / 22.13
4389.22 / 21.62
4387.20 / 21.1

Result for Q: 0.1 angstrom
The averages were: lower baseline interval 24.7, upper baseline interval 24.7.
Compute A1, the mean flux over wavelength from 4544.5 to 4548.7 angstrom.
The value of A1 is 24.9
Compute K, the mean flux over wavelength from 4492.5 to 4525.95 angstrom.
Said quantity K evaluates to 24.5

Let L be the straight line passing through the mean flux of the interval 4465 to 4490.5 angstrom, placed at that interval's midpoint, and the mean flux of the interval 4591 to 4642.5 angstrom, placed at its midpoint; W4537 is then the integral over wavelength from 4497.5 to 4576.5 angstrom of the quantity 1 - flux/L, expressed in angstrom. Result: -1.06 angstrom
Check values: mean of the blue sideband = 23.7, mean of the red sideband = 24.6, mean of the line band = 24.4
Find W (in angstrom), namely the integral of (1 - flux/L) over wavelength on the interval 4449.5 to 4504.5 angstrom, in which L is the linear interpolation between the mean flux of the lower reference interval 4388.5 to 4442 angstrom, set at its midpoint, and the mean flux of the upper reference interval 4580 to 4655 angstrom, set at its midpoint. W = -0.5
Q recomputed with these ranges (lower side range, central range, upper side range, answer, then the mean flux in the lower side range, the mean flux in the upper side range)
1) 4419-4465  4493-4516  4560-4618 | -0.7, 23.3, 24.6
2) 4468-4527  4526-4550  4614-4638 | 0.4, 24.2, 24.6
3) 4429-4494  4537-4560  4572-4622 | -0.6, 23.4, 24.5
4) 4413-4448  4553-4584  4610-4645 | -0.5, 23.5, 24.6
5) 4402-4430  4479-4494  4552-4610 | 0.0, 22.8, 24.6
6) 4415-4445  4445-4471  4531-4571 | 0.8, 23.5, 24.5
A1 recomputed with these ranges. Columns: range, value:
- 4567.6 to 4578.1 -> 24.9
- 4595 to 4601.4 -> 24.4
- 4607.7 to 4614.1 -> 24.3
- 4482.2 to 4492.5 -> 23.6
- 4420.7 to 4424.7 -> 23.6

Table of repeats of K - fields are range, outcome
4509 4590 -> 24.4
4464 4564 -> 24.1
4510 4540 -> 23.8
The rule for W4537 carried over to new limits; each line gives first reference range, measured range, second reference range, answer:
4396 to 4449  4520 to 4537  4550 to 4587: 0.8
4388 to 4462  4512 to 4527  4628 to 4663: -0.5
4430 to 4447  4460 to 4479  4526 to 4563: 0.2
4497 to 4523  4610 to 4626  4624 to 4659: 0.0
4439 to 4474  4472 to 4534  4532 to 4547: -0.4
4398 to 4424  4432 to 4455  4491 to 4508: -0.4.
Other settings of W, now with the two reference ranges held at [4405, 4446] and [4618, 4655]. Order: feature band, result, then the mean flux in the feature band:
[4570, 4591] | -0.3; 24.5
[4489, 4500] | -0.1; 24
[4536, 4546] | -0.4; 25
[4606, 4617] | 0.0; 24.3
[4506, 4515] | -0.4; 24.8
